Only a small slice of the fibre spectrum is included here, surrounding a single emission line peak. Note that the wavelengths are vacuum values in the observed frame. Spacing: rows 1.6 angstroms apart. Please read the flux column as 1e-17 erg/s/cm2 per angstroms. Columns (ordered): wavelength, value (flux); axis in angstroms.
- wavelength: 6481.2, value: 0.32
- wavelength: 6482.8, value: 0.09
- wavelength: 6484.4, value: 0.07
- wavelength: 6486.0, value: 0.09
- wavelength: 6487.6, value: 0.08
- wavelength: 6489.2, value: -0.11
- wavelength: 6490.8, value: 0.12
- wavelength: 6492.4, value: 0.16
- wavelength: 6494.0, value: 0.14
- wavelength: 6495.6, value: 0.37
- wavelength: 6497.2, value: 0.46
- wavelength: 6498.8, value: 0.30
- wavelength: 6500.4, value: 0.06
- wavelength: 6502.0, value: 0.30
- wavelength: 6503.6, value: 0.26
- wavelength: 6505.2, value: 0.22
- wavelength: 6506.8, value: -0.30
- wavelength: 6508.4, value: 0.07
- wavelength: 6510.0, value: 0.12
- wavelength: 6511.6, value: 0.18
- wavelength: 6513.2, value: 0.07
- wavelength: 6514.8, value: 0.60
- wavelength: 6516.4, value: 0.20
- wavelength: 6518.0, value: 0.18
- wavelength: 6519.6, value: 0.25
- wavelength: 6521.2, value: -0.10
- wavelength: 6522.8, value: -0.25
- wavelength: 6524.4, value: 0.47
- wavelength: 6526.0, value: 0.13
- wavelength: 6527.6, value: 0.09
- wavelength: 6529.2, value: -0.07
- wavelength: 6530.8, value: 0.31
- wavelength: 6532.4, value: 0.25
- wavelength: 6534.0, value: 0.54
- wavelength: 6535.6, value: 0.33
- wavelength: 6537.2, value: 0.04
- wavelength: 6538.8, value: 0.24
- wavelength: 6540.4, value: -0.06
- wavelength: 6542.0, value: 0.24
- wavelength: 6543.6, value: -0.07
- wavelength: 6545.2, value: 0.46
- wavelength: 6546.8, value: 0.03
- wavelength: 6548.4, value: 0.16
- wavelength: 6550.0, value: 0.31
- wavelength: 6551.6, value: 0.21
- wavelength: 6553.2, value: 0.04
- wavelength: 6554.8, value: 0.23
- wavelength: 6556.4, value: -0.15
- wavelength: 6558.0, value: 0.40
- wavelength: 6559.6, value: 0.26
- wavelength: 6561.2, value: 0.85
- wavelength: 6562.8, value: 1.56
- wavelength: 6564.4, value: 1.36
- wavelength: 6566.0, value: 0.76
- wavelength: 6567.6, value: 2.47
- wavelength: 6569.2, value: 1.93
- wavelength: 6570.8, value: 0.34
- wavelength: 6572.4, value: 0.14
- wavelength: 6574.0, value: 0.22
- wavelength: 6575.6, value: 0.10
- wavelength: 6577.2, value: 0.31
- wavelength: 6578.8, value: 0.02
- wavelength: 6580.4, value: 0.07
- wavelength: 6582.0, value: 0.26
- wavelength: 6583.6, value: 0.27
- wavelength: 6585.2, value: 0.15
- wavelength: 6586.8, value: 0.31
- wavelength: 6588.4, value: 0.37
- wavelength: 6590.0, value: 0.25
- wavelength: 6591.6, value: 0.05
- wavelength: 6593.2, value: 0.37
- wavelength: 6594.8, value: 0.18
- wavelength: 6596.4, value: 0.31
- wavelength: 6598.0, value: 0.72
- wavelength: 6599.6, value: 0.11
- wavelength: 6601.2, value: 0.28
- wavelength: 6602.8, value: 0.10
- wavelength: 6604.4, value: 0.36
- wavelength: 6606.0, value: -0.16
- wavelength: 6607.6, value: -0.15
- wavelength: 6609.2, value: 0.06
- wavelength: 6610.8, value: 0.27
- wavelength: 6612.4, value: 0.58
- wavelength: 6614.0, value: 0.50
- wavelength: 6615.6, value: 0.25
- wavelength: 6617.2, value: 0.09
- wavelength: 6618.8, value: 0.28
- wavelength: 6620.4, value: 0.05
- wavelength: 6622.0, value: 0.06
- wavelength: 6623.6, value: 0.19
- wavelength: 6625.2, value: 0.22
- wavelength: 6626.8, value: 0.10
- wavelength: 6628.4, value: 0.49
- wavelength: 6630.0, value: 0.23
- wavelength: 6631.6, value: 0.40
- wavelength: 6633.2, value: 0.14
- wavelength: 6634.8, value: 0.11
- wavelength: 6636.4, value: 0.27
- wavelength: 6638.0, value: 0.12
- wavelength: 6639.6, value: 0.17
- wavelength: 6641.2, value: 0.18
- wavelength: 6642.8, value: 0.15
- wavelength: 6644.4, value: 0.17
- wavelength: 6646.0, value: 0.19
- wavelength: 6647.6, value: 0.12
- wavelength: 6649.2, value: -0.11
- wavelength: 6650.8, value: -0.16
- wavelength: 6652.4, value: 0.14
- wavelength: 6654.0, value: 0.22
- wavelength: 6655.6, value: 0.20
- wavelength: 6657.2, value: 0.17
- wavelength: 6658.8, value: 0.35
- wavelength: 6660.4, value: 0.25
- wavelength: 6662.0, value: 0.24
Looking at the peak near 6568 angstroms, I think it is [O II] 3727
